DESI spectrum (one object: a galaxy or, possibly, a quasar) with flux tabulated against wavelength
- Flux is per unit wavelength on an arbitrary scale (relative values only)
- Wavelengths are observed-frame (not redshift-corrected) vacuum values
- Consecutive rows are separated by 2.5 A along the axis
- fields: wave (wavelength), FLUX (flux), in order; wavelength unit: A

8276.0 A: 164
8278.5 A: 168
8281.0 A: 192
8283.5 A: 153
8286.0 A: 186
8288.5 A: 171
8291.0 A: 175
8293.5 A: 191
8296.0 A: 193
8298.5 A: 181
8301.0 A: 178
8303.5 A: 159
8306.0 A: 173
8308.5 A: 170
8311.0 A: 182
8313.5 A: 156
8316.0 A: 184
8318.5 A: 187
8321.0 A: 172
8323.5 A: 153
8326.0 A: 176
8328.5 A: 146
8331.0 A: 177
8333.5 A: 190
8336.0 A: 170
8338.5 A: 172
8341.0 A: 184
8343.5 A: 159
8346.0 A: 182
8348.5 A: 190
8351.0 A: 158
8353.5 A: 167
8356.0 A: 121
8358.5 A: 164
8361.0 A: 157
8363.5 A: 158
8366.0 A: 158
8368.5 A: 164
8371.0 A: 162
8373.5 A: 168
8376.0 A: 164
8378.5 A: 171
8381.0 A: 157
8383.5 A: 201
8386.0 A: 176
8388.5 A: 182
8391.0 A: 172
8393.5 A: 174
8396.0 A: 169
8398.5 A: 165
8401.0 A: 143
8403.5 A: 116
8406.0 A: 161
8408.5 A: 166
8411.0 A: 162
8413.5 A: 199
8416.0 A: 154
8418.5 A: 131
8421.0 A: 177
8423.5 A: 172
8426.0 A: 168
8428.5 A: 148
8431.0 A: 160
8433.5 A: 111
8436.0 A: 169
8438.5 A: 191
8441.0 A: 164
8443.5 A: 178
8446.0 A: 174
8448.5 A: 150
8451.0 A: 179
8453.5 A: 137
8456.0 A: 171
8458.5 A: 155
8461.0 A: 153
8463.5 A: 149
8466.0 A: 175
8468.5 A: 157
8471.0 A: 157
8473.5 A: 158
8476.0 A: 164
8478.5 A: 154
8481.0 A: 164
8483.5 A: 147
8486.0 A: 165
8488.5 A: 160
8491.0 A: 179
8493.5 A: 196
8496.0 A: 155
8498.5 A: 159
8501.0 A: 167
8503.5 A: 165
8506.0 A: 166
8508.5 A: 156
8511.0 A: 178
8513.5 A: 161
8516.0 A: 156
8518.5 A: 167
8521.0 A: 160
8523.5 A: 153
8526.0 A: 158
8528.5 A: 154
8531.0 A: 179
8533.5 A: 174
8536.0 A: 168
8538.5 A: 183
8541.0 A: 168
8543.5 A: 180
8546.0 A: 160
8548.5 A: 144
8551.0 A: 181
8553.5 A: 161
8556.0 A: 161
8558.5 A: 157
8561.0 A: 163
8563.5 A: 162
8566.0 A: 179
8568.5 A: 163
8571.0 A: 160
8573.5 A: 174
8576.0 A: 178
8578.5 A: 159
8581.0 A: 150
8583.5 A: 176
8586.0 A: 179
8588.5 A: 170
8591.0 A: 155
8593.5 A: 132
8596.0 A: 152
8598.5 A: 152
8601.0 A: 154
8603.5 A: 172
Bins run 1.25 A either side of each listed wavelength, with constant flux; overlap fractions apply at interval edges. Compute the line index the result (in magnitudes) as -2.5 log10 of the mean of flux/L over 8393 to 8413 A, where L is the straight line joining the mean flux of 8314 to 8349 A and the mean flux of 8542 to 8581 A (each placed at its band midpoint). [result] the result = 0.09 mag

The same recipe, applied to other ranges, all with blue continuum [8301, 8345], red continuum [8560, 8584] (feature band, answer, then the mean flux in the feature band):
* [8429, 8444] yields 0.05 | 161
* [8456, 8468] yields 0.06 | 159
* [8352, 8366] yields 0.11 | 154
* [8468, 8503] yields 0.03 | 163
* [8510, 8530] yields 0.04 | 161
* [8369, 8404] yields 0.02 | 167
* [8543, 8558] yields 0.02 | 163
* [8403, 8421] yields 0.07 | 159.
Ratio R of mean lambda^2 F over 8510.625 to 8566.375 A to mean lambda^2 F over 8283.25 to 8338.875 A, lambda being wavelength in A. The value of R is 1.00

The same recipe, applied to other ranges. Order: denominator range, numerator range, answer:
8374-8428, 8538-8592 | 1.04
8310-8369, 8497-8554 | 1.03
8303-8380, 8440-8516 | 1.00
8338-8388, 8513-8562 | 1.03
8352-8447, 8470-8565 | 1.04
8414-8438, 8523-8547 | 1.10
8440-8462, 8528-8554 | 1.06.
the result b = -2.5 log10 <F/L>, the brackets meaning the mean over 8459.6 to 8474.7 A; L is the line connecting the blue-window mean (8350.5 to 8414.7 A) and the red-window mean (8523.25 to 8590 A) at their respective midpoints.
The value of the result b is 0.047 mag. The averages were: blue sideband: 164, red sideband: 167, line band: 158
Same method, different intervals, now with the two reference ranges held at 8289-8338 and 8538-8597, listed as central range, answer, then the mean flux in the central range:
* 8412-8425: 0.02 mag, 167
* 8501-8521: 0.02 mag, 164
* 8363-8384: 0.04 mag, 166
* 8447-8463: 0.08 mag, 157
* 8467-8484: 0.07 mag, 158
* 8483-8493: 0.01 mag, 166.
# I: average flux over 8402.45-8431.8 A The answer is 160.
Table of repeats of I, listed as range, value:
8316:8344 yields 172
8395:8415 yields 160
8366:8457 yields 164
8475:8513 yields 165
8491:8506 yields 169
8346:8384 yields 164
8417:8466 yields 160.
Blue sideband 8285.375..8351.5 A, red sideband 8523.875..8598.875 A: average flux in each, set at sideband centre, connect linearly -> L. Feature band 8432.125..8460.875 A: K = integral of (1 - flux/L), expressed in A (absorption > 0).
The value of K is 1.3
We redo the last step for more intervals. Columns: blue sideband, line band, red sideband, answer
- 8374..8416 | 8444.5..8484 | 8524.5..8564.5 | 1.7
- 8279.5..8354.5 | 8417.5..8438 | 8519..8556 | 1.7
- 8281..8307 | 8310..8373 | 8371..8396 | 2.6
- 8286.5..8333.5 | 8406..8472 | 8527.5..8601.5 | 2.9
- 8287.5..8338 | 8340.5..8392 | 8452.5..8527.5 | 1.0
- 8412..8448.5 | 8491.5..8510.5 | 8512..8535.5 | -0.5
